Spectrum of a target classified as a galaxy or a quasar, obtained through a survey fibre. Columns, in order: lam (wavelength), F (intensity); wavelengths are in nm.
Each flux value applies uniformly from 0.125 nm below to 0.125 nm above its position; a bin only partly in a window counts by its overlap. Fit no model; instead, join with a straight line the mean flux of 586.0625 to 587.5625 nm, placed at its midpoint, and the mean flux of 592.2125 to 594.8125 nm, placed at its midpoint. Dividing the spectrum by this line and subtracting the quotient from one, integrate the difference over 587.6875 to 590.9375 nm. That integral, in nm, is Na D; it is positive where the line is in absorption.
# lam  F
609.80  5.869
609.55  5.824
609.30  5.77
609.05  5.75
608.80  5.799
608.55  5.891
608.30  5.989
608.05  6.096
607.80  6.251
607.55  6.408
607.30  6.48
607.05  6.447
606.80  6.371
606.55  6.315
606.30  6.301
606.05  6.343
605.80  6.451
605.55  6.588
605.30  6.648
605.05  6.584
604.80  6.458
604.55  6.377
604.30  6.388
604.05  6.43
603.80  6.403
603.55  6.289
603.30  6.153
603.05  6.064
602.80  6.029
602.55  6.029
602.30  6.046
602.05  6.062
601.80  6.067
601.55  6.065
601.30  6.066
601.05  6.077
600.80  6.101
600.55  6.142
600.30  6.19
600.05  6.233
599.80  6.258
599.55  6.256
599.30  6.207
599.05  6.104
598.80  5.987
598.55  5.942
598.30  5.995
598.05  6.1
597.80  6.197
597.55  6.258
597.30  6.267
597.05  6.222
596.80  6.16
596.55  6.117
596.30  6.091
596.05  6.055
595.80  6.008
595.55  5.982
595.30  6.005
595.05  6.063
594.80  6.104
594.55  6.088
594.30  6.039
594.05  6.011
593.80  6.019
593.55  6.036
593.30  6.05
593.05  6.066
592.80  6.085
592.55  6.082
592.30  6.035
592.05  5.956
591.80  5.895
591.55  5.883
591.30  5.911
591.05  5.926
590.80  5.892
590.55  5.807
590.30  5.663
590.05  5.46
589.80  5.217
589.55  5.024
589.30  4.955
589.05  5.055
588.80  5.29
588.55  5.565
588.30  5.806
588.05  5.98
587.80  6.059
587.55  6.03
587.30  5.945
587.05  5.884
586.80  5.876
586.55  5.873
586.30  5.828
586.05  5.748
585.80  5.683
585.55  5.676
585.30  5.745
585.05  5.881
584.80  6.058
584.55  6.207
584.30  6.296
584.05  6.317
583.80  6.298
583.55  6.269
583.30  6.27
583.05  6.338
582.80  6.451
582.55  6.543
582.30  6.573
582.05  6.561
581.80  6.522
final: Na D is 0.23 nm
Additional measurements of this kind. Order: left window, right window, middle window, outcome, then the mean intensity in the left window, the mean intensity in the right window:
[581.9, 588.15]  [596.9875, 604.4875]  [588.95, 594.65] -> 0.309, 6.1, 6.16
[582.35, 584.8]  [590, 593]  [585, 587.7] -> 0.149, 6.33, 5.9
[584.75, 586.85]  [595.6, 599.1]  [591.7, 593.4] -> -0.013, 5.81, 6.1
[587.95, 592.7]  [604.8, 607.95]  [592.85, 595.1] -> -0.086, 5.65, 6.43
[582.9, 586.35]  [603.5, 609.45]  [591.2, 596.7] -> 0.110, 6.05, 6.28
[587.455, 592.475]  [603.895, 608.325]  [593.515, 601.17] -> -0.136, 5.67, 6.39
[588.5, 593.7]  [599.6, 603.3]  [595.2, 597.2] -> -0.060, 5.71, 6.11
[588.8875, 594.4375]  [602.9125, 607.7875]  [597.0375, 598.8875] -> -0.019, 5.77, 6.39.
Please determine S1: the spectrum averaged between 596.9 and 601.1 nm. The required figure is 6.15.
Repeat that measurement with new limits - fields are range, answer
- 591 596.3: 6.02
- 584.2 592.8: 5.77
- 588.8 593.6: 5.72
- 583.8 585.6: 6.06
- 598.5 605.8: 6.22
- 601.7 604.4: 6.18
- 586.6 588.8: 5.86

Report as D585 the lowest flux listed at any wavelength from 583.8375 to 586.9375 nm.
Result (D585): 5.676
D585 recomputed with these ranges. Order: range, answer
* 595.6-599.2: 5.942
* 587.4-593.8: 4.955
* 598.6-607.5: 5.987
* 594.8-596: 5.982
